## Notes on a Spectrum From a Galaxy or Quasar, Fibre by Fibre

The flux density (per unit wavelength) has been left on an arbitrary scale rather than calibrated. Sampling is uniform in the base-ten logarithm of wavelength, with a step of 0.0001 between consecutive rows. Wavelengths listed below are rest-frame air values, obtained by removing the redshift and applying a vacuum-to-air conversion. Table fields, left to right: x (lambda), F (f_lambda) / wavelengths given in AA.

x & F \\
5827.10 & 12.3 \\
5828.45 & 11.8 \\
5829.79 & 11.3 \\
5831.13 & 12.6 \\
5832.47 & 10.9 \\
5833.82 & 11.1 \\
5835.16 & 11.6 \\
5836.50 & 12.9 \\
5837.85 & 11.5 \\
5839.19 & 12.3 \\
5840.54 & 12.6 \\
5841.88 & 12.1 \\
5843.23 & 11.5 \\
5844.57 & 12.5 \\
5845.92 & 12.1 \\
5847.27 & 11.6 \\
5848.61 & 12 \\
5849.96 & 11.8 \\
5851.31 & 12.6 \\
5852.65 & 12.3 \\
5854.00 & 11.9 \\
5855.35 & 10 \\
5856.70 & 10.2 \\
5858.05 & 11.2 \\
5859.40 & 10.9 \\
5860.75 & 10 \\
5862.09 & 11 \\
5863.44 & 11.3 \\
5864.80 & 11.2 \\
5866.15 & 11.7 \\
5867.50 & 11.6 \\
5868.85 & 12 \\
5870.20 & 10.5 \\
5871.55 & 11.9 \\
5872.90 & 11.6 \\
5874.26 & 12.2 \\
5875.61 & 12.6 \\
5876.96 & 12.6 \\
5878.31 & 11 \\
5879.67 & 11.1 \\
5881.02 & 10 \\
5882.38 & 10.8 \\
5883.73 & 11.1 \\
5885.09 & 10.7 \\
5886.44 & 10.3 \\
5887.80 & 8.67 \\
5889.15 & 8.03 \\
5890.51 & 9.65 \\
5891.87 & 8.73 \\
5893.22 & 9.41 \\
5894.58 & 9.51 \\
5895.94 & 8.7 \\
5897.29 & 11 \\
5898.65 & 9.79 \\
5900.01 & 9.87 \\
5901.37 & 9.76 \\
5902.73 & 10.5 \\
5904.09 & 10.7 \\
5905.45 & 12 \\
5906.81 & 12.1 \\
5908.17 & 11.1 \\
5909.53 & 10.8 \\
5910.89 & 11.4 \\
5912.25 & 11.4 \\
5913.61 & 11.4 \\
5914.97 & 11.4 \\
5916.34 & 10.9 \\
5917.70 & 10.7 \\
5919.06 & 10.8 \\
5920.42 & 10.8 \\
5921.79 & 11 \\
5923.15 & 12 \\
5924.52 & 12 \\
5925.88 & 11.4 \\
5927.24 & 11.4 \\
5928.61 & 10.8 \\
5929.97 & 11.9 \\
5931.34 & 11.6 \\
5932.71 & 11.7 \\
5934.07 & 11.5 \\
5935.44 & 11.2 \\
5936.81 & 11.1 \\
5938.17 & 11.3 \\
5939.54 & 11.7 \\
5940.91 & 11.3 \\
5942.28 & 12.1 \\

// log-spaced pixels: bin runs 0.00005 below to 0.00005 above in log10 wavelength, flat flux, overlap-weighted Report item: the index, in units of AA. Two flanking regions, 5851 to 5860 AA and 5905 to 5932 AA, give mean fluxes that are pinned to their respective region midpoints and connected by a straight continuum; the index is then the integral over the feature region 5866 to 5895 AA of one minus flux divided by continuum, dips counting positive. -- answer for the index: 1.49 AA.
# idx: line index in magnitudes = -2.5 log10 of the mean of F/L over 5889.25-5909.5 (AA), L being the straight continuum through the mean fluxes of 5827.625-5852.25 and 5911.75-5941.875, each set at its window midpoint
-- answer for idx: 0.14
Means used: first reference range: 11.9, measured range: 10.2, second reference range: 11.3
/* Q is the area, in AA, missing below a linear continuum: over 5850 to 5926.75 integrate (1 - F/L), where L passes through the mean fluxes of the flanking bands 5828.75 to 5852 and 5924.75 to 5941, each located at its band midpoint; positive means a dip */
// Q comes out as 5.1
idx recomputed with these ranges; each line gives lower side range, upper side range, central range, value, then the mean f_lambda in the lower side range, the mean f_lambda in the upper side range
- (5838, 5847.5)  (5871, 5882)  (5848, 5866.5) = 0.056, 12.1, 11.6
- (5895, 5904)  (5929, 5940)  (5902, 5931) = -0.056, 9.97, 11.5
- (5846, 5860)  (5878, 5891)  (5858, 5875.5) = -0.048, 11.5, 10.1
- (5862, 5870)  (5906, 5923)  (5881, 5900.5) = 0.162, 11.4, 11.2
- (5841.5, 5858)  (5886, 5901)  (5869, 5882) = -0.115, 11.7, 9.42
